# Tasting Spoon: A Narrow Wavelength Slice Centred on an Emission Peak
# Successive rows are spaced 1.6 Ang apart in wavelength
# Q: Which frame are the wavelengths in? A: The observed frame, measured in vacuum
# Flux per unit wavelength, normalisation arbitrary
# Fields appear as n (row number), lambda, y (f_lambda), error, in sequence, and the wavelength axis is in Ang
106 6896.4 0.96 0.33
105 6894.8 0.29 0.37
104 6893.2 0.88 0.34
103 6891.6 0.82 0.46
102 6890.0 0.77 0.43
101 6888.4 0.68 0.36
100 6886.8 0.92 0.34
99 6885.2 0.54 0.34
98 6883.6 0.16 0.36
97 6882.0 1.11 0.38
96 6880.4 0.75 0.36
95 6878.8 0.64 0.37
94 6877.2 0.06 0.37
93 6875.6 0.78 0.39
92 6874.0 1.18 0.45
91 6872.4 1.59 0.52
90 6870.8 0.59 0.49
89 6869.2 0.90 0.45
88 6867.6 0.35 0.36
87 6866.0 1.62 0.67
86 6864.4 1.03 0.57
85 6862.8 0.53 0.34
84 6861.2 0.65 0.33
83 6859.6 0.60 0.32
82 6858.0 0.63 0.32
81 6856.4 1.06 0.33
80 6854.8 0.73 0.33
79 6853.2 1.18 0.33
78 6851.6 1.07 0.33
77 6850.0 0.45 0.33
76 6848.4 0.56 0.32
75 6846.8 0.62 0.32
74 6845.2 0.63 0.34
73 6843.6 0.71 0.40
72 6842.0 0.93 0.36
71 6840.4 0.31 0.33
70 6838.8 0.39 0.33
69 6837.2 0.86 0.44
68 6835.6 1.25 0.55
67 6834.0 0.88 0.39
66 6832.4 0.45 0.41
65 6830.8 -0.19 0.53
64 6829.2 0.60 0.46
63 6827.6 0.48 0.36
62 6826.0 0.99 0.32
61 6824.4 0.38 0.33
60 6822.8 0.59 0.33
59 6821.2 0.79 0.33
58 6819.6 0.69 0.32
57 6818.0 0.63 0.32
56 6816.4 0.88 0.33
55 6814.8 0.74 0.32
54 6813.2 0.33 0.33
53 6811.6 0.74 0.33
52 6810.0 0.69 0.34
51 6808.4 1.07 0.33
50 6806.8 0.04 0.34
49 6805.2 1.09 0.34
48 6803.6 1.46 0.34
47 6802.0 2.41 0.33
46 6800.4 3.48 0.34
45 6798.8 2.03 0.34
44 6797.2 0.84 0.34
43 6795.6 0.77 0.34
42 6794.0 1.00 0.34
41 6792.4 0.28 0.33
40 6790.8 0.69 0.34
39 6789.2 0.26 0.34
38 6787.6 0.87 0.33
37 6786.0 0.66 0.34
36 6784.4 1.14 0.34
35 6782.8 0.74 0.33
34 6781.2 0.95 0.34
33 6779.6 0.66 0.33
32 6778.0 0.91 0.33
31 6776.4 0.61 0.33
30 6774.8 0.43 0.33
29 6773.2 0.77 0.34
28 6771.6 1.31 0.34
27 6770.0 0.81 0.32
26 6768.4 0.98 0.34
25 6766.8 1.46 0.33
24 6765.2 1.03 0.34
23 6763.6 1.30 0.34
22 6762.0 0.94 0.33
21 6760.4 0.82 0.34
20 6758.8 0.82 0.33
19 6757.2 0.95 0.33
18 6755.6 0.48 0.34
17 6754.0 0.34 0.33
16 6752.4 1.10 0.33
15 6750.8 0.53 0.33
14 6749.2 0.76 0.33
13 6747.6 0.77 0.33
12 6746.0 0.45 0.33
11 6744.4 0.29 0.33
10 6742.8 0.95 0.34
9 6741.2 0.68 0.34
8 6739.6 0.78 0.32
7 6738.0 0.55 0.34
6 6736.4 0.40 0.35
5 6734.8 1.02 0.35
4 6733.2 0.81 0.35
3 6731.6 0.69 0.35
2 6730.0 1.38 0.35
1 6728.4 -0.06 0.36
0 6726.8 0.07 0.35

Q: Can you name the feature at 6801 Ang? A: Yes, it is H-beta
